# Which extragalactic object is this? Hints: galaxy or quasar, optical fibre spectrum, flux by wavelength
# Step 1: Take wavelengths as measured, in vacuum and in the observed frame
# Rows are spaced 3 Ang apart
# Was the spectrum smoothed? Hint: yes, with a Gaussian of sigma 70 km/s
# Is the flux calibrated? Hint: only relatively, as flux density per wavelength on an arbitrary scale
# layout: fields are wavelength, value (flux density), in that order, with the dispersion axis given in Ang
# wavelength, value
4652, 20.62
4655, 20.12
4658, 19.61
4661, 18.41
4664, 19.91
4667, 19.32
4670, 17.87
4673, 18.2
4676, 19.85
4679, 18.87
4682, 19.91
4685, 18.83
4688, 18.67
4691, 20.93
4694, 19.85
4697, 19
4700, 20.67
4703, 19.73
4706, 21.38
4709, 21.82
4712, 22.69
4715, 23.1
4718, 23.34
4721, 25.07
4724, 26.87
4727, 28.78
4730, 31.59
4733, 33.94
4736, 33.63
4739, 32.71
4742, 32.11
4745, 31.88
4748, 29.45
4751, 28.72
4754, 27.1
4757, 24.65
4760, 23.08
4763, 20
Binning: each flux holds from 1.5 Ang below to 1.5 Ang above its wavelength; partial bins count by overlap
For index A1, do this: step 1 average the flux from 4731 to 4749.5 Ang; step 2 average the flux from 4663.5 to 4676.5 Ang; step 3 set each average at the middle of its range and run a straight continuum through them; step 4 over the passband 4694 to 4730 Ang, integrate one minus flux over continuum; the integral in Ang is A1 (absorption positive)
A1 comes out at 5.10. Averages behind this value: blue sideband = 18.9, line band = 23.2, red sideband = 32.3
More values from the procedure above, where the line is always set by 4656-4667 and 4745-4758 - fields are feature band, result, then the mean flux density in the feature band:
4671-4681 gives 0.9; 19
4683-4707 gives 2.9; 19.9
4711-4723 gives 0.5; 23.7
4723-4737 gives -2.7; 31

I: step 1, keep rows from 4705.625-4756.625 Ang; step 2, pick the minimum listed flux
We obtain 21.38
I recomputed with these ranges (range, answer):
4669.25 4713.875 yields 17.87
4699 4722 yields 19.73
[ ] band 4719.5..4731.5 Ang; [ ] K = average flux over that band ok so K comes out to 28.1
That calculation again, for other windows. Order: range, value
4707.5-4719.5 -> 22.7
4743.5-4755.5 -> 29.3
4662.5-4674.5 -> 18.8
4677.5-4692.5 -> 19.4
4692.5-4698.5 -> 19.4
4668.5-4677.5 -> 18.6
